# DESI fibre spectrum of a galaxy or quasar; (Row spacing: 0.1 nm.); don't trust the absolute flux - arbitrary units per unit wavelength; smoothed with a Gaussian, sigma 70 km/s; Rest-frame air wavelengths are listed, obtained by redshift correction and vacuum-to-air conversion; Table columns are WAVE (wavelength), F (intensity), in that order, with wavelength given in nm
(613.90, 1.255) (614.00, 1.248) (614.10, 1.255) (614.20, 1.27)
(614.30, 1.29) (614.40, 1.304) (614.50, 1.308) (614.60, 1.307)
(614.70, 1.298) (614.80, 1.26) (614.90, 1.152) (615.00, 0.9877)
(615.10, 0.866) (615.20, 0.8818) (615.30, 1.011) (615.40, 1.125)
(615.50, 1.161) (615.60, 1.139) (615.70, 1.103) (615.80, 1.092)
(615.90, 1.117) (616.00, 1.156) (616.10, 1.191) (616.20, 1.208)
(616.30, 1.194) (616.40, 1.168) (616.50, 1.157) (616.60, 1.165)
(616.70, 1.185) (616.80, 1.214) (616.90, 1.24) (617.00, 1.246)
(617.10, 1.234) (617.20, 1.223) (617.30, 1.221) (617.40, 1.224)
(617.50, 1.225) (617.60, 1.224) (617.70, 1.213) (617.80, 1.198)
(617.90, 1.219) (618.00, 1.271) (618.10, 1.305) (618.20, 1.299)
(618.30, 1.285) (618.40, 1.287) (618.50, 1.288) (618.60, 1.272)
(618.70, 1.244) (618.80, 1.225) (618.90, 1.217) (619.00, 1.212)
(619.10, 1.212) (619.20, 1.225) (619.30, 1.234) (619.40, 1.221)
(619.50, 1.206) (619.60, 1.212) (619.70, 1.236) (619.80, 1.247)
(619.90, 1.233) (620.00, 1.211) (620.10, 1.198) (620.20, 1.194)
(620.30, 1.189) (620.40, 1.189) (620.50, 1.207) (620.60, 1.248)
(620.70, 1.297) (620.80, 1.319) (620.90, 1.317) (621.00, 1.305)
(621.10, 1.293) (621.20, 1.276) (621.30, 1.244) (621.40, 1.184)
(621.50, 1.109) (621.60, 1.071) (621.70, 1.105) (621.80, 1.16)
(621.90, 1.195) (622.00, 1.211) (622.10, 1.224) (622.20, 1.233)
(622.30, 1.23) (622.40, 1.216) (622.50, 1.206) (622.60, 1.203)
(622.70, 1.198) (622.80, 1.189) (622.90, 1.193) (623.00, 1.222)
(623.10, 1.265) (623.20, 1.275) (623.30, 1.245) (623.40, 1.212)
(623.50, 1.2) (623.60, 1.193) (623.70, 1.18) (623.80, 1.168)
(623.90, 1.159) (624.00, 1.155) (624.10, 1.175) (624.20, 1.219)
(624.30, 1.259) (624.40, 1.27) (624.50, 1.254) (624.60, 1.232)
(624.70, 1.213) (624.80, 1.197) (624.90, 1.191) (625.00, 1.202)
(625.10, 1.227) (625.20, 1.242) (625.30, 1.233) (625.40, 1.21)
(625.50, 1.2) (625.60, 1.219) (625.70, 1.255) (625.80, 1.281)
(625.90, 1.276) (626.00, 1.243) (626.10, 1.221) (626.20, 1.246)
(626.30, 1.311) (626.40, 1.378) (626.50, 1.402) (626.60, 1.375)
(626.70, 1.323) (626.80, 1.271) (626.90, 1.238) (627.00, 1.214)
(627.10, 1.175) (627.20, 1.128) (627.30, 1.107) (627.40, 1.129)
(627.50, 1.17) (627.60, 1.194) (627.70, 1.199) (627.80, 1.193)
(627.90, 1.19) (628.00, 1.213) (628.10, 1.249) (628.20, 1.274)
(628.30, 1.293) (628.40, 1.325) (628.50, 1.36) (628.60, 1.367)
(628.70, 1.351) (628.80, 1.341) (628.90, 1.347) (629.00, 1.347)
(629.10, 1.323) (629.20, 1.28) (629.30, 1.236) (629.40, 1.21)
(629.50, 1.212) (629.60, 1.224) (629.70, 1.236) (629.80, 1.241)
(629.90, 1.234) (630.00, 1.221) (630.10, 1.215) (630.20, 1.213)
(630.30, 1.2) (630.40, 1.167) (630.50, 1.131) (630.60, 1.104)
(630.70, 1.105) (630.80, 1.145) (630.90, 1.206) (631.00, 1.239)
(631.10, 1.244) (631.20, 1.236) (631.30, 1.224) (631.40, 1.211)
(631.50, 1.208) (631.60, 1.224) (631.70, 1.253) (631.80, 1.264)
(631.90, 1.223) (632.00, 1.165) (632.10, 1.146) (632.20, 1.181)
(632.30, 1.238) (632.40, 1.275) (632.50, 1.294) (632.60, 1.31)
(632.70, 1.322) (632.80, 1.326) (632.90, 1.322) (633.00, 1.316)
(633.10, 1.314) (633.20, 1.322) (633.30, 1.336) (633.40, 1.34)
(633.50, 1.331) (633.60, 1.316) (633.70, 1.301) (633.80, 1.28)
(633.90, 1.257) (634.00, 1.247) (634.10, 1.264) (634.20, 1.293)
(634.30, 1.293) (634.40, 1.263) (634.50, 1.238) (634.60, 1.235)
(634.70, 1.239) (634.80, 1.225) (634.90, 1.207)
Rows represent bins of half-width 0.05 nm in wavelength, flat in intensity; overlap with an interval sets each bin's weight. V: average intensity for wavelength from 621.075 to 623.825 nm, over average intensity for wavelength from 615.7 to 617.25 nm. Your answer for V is 1.02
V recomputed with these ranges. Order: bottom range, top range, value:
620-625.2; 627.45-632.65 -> 1.02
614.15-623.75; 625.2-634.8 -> 1.04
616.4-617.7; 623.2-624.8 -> 1.00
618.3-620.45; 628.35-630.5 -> 1.03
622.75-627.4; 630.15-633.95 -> 1.01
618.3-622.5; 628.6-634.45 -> 1.02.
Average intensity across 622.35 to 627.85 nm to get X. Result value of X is 1.22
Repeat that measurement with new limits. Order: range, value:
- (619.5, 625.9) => 1.22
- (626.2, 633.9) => 1.25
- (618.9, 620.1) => 1.22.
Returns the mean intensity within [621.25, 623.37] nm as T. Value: 1.2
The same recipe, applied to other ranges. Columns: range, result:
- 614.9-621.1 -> 1.2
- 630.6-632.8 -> 1.22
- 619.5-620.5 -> 1.21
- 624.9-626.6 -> 1.26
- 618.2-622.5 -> 1.23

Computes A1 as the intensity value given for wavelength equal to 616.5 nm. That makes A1 1.157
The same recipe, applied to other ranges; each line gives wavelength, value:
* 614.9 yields 1.152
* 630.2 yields 1.213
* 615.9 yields 1.117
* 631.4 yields 1.211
